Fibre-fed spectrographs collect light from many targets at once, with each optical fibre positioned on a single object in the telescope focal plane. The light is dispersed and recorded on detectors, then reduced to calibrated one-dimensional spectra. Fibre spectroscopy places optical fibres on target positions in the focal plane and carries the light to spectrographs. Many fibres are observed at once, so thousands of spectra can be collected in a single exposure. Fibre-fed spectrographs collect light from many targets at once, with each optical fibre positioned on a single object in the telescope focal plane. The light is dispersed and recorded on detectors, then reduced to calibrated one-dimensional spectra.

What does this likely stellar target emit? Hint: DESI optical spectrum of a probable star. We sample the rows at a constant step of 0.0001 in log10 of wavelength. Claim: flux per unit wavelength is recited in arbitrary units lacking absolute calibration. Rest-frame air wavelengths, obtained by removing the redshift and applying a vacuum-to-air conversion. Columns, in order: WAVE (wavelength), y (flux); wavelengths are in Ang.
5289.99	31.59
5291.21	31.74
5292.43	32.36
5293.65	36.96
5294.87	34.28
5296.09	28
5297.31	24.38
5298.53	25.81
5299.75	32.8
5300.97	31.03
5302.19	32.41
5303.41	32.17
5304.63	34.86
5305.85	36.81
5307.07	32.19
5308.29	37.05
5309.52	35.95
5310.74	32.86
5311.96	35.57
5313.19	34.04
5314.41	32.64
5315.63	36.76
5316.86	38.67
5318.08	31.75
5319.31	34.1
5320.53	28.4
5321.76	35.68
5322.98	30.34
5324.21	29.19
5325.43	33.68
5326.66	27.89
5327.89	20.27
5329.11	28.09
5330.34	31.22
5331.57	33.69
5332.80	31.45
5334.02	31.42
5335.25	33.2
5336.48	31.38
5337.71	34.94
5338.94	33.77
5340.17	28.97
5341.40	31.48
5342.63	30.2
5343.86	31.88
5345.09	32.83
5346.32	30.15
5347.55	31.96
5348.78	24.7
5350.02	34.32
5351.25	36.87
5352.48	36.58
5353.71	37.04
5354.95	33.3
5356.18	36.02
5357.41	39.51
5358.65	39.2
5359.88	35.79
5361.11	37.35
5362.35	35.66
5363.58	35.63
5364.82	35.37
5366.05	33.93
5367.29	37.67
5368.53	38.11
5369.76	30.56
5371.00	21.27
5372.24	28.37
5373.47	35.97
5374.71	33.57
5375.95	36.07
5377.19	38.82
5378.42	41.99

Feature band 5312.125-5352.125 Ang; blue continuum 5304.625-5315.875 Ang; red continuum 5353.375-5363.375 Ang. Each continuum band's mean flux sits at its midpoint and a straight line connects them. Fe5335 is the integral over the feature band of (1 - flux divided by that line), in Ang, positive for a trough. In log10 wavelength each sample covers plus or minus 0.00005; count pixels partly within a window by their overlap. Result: 4.3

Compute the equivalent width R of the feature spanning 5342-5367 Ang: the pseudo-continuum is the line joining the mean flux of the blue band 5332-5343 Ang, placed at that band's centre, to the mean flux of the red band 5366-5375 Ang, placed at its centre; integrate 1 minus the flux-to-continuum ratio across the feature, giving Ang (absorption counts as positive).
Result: -1.8 Ang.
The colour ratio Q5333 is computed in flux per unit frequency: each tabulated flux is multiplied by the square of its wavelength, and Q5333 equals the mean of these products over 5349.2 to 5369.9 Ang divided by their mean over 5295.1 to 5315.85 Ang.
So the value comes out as 1.13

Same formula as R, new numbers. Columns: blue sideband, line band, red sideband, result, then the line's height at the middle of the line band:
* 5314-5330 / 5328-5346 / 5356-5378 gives 0.6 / 32.5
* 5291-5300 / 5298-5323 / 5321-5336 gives -2.4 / 30.6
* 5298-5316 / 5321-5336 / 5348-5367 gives 1.7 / 34.3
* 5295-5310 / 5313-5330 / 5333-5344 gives 0.3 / 32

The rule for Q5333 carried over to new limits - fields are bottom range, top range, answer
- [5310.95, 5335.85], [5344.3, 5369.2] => 1.11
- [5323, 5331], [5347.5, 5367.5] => 1.25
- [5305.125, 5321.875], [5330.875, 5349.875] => 0.93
